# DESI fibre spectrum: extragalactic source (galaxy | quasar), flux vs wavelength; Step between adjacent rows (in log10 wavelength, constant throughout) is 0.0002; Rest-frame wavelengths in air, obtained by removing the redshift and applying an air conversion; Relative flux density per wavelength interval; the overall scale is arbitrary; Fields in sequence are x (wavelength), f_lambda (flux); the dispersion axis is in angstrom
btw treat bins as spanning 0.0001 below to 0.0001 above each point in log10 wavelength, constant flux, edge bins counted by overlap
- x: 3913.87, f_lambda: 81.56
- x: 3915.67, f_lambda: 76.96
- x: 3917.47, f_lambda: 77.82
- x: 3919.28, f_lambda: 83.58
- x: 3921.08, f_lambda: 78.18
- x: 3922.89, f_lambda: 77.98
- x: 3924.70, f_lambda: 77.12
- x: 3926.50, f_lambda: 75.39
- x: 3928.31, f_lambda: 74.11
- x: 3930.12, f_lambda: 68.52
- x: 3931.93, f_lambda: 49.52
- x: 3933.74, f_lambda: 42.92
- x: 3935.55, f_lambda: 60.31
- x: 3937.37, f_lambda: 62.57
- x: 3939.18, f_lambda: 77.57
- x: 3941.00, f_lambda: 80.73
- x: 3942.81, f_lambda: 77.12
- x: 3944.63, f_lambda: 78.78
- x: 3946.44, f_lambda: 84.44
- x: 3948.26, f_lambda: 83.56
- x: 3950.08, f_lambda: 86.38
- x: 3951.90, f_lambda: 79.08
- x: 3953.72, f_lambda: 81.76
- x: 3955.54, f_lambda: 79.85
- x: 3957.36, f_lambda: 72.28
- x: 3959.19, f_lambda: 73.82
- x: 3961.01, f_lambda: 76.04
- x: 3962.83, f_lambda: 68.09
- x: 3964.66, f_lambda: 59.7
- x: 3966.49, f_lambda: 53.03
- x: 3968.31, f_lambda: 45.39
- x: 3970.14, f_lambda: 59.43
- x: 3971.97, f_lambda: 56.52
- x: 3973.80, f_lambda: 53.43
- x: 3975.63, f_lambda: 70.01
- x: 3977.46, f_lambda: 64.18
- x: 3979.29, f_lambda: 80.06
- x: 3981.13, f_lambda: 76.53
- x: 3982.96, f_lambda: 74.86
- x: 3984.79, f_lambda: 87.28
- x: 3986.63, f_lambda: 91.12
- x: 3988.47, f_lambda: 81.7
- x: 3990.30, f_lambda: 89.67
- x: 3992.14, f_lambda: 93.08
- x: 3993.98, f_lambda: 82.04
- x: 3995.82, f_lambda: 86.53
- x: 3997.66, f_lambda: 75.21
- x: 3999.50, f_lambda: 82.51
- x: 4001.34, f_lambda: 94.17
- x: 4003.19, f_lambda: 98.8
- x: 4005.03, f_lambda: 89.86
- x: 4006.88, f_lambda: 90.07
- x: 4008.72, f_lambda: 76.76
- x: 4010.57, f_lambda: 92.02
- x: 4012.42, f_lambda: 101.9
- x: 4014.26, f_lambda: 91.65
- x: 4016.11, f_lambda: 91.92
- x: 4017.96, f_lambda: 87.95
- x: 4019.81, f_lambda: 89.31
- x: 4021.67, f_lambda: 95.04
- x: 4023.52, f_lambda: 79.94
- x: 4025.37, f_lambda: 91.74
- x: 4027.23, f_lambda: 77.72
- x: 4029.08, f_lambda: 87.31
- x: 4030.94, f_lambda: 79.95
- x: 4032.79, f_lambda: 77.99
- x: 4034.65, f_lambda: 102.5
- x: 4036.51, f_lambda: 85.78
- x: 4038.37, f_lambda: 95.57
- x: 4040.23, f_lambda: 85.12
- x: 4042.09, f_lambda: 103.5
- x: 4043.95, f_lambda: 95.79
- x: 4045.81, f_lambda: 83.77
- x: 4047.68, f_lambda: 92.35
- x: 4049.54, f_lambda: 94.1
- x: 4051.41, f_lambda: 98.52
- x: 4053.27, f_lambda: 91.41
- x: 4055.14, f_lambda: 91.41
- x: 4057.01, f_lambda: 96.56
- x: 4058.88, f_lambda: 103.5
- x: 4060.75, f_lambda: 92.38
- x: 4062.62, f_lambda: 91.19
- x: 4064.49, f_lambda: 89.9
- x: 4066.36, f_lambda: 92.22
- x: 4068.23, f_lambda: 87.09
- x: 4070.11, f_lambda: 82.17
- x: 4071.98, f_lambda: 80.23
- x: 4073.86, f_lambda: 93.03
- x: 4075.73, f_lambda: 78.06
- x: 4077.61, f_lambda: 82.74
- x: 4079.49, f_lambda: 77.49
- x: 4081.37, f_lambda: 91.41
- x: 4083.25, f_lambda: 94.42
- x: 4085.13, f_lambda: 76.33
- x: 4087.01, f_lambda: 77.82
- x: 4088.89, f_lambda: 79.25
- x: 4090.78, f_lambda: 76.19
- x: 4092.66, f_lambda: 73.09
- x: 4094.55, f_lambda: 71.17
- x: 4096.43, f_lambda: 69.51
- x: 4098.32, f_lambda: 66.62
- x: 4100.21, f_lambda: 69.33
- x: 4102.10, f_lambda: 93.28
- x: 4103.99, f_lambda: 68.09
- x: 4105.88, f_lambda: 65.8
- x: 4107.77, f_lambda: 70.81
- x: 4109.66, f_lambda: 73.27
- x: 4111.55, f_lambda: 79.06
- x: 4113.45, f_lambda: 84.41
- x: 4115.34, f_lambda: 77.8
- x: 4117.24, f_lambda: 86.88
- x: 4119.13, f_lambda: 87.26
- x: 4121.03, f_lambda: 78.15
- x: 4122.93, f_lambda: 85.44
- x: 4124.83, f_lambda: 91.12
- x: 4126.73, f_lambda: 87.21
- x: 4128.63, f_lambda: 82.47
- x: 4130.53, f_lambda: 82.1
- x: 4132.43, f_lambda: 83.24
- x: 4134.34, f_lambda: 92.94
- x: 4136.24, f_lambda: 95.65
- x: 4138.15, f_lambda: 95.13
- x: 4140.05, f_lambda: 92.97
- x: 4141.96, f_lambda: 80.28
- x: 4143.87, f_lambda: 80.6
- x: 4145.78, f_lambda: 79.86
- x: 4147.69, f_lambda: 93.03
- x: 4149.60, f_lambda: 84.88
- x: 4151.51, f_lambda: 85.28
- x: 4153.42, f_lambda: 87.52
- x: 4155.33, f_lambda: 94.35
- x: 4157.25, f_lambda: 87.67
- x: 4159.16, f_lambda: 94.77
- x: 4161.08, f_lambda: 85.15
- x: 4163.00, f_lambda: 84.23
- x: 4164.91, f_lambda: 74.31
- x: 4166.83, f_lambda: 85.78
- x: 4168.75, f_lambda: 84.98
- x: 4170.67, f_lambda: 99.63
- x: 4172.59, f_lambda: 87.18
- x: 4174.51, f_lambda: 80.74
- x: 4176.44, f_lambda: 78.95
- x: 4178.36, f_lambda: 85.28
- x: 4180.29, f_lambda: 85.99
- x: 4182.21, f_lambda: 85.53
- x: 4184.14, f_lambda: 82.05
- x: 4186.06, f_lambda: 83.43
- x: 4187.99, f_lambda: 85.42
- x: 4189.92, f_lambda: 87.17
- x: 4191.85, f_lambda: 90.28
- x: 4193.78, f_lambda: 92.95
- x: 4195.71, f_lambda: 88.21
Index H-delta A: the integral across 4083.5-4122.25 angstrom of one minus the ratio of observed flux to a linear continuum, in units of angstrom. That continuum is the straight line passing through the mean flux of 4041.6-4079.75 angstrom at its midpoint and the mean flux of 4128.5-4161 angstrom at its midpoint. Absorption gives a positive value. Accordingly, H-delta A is 5.4 angstrom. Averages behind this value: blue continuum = 90.4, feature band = 76.6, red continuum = 87.9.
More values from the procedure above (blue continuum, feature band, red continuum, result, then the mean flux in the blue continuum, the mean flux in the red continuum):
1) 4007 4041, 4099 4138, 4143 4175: 2.3 angstrom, 88.4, 86.6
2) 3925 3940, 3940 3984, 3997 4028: 0.8 angstrom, 64.3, 88.8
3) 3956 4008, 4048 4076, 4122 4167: -3.4 angstrom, 76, 86.9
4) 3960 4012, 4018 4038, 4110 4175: -1.9 angstrom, 77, 86.2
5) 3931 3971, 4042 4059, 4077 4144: -3.9 angstrom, 69.7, 81.1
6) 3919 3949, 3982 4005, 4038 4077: -1.5 angstrom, 72.2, 91.2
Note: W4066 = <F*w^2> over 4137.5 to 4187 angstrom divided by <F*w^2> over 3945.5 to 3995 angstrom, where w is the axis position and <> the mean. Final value 1.27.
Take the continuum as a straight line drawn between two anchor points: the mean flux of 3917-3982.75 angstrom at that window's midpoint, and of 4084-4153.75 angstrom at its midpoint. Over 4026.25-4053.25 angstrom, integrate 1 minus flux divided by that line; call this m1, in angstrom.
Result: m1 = -4.87 angstrom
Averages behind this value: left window 70.7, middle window 90.1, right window 81.2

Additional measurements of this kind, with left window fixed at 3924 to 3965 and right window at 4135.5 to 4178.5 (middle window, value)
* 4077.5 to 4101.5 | 1.5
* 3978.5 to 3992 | -1.5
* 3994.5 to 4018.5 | -3.8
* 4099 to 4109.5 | 1.3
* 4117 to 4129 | -0.1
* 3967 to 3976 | 2.2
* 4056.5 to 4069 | -2.0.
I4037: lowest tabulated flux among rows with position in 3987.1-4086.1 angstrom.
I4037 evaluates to 75.21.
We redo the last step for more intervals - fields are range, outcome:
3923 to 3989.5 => 42.92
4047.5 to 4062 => 91.41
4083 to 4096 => 71.17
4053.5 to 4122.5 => 65.8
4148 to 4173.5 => 74.31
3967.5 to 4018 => 45.39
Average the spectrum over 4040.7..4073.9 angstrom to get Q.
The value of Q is 92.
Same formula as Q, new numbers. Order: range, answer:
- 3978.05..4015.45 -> 86.6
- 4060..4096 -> 83.2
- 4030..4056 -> 91.3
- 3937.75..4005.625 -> 76.7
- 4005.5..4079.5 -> 89.6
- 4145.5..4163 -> 88.2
